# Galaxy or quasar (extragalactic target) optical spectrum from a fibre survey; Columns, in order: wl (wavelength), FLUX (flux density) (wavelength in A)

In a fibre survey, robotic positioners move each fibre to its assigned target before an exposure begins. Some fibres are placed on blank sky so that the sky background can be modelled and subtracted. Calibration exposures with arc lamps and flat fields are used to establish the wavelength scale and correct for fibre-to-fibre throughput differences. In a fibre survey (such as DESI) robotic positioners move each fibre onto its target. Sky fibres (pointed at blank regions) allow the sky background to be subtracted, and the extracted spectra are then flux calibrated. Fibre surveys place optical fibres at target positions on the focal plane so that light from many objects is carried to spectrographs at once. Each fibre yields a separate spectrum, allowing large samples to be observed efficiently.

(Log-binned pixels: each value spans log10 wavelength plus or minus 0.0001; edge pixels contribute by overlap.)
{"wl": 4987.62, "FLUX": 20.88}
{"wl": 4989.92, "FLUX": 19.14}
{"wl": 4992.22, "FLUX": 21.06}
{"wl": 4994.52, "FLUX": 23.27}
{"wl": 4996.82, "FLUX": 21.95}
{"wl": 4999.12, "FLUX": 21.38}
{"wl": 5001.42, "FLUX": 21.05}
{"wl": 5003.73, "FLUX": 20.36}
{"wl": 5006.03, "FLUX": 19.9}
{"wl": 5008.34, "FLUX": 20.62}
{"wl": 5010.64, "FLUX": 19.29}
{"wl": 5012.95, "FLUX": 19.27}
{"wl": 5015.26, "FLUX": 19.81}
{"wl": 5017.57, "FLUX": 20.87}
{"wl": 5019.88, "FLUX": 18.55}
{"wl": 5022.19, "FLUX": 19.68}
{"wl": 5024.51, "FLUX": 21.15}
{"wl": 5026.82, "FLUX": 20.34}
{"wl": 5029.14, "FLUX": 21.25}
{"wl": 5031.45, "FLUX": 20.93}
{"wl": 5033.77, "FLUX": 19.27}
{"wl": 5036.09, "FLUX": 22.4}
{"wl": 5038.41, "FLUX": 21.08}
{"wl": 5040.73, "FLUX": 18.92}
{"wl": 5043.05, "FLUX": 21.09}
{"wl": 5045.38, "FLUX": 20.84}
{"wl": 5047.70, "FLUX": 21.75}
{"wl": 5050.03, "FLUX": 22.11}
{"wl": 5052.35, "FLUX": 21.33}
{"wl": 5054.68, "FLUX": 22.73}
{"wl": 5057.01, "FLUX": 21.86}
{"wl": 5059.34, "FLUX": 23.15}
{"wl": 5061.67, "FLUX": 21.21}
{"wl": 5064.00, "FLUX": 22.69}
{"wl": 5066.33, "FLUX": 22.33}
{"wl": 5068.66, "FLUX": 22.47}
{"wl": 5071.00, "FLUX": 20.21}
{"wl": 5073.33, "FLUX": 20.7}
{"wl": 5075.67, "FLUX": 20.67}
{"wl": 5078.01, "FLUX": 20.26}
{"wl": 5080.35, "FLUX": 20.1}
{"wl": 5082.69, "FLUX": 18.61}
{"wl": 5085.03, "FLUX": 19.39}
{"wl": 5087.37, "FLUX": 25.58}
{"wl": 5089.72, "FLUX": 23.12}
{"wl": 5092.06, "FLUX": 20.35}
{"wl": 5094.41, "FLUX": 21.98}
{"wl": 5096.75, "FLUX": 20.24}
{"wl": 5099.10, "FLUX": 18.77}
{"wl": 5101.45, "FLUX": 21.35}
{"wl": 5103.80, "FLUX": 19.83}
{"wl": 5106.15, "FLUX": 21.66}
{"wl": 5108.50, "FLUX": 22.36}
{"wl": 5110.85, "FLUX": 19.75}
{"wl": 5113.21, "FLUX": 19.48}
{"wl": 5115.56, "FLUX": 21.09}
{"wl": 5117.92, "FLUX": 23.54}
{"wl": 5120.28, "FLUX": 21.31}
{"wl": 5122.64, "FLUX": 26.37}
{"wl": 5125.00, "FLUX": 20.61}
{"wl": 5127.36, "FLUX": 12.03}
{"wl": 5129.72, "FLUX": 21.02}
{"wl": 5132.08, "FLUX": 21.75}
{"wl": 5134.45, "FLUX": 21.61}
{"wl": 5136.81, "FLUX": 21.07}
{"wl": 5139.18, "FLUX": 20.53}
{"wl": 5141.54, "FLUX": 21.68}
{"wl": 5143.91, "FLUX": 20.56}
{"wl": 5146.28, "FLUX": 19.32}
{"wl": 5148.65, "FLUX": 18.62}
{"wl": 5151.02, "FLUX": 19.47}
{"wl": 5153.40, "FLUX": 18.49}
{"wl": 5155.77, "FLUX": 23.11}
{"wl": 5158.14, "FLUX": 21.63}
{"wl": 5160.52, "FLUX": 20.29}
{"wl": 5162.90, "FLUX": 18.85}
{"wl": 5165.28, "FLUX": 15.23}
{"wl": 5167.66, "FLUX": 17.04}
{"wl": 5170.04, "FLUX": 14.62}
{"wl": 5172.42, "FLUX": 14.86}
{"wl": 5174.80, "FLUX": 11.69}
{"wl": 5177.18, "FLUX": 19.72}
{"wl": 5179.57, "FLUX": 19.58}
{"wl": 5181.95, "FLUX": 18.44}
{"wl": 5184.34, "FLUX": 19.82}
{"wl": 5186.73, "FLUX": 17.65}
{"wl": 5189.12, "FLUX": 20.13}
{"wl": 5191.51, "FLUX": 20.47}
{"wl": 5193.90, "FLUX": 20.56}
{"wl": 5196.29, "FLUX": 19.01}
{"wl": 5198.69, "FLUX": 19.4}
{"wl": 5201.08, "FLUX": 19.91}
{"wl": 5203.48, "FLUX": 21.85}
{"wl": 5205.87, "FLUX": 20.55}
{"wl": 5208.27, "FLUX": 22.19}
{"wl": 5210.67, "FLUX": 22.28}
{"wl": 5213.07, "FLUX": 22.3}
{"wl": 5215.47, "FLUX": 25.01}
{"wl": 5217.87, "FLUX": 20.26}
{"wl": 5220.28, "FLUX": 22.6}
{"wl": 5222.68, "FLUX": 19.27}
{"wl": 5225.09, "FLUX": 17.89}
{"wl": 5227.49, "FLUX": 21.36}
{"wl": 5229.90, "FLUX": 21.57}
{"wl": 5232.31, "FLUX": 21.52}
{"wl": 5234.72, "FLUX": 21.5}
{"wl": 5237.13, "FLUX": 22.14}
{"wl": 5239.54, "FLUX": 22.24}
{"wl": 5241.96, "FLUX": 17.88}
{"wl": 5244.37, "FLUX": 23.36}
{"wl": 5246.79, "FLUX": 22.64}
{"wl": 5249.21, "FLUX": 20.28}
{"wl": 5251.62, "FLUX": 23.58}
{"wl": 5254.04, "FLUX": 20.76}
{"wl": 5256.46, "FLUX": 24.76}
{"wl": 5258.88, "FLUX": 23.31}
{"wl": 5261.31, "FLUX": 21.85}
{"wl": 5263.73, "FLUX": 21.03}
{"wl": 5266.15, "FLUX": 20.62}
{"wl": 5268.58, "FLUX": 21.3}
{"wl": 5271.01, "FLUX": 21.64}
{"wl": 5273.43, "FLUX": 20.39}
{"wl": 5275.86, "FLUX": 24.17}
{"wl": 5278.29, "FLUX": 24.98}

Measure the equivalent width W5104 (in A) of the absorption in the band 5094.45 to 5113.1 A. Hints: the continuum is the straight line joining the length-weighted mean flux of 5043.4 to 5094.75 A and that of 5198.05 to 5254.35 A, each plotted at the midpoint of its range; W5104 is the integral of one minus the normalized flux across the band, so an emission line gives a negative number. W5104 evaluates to 0.8 A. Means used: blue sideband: 21.5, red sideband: 21.4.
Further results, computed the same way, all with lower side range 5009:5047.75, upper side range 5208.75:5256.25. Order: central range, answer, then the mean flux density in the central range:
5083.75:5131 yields -0.4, 21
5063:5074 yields -0.6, 21.7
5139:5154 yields 0.9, 19.8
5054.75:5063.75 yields -0.7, 22.2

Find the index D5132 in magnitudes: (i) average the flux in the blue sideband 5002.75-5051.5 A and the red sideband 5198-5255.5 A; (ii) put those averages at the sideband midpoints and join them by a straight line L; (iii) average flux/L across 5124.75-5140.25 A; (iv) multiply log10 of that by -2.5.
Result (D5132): 0.06 mag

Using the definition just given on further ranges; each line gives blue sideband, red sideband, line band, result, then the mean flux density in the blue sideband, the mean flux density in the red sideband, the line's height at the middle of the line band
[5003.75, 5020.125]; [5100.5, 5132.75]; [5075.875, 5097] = -0.03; 19.9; 20.9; 20.6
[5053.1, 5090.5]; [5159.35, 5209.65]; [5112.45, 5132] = -0.03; 21.5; 18.7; 20.3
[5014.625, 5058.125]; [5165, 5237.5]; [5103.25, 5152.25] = -0.02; 20.9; 19.7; 20.2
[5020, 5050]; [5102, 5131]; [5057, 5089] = -0.03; 20.7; 20.8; 20.7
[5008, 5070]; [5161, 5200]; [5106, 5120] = -0.10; 21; 18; 19.4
